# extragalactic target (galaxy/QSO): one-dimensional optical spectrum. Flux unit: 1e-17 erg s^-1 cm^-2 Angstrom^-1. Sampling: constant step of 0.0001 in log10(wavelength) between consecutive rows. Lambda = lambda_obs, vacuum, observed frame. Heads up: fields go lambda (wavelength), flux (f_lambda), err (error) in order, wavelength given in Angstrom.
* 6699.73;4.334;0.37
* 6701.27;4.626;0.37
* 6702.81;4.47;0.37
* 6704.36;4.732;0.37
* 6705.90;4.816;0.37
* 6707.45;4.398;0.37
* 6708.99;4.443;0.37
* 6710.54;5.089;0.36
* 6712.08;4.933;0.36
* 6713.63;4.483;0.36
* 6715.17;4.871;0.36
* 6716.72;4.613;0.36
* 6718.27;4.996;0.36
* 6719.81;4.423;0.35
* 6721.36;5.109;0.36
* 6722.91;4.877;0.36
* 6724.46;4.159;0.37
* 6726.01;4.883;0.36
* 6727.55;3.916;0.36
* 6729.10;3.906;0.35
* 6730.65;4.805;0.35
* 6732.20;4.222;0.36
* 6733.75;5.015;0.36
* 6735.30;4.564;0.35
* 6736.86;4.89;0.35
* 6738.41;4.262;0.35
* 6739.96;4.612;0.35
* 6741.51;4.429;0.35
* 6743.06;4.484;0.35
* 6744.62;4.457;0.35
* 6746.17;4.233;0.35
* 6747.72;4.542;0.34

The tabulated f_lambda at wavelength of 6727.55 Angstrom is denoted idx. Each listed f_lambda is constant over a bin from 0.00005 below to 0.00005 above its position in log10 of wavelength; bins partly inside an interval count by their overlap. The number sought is 3.916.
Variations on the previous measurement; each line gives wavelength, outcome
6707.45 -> 4.398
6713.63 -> 4.483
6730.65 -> 4.805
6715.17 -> 4.871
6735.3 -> 4.564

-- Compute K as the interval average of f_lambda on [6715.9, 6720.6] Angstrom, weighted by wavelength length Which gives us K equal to 4.68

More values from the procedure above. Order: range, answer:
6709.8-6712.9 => 5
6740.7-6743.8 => 4.46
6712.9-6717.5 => 4.66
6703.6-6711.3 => 4.69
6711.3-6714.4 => 4.72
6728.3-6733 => 4.31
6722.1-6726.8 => 4.64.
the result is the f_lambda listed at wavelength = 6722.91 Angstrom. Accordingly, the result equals 4.877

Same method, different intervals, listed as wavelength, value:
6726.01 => 4.883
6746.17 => 4.233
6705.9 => 4.816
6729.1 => 3.906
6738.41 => 4.262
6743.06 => 4.484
